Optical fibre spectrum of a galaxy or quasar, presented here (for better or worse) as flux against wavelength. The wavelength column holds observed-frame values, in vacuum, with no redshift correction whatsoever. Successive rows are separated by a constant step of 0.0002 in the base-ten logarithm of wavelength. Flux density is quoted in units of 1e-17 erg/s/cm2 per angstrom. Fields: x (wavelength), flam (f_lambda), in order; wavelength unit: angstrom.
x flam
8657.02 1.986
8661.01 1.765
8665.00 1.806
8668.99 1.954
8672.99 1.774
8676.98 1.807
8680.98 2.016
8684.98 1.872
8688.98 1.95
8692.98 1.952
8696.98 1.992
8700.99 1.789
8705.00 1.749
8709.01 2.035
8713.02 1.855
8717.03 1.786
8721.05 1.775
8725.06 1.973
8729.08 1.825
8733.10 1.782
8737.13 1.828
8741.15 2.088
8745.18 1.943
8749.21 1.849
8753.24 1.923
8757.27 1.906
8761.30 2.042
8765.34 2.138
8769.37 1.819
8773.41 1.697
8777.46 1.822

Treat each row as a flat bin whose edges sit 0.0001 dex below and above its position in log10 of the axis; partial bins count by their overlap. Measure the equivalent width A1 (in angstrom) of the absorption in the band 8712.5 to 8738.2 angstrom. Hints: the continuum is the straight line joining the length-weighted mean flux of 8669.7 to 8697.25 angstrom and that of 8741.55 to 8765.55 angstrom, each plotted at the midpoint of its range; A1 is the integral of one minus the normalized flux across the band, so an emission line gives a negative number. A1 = 1.4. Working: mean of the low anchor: 1.91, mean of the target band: 1.83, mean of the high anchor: 1.96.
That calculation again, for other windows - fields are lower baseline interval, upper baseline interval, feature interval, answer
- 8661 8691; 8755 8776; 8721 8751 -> 0.21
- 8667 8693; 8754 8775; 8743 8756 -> 0.09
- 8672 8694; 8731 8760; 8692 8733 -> 0.76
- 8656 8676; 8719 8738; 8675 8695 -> -0.82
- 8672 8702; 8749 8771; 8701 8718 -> 0.59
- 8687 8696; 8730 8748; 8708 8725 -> 0.55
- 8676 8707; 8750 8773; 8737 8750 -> -0.13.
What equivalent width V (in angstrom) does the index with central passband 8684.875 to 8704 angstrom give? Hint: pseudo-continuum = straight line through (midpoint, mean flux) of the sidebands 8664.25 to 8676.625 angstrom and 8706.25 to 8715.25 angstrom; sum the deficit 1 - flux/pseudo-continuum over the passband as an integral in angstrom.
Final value -0.15 angstrom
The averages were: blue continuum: 1.84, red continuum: 1.93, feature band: 1.91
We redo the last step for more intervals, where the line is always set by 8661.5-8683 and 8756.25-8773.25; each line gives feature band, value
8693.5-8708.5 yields 0.1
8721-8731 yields 0.2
